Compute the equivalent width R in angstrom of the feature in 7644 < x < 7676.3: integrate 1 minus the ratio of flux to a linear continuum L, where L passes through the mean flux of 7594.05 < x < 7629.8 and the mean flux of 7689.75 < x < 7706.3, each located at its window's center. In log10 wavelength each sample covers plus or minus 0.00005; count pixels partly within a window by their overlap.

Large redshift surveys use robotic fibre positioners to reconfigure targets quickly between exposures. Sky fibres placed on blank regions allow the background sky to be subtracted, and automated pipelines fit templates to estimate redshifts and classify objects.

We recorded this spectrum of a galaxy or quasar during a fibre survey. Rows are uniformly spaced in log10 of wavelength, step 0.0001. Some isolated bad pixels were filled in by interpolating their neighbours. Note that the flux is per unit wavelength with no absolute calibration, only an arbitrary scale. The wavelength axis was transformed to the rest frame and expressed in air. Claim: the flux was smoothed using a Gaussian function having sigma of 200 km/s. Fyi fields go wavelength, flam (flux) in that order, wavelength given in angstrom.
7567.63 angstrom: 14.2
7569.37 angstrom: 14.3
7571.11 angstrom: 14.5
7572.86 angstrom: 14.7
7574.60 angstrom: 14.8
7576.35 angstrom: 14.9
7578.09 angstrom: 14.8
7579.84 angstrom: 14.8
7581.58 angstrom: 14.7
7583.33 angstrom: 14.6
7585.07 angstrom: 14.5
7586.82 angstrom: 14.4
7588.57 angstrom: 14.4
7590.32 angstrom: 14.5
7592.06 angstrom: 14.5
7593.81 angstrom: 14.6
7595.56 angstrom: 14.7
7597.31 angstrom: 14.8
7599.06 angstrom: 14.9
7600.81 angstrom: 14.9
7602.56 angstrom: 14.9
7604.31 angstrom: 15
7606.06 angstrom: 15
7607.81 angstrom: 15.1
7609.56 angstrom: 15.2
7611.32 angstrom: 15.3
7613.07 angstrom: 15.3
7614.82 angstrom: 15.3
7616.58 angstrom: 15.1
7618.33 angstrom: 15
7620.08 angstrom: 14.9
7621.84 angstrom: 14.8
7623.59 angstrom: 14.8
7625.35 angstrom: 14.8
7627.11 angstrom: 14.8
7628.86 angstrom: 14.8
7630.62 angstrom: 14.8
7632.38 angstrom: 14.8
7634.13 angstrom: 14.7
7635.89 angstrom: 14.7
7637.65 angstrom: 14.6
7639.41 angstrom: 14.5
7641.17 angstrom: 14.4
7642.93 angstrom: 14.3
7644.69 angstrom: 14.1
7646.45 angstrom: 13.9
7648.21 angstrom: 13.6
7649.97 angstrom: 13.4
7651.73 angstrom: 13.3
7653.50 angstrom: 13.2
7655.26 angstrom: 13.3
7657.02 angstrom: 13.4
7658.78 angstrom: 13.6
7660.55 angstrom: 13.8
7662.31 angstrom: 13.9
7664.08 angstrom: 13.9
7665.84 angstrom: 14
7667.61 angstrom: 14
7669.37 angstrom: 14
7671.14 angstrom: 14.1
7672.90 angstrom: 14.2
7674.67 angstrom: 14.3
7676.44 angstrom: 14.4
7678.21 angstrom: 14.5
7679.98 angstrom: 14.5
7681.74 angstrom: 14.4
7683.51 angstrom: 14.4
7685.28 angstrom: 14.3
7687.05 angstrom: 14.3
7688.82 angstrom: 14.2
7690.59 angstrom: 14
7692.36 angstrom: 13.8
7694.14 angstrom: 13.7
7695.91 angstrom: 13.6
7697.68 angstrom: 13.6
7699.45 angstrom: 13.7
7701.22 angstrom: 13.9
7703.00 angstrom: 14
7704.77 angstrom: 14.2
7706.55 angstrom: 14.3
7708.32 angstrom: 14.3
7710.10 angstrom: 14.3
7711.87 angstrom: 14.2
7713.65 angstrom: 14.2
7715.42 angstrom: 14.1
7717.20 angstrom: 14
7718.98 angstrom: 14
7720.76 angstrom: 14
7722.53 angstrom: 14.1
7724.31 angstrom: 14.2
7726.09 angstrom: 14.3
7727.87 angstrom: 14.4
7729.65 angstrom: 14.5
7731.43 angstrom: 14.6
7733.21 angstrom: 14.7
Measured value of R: 1.2 angstrom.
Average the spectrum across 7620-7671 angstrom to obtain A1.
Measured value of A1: 14.2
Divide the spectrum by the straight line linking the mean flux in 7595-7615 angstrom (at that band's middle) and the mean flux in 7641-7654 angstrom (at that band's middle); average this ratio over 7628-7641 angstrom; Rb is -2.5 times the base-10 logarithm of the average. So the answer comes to -0.04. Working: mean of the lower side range 15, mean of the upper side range 13.8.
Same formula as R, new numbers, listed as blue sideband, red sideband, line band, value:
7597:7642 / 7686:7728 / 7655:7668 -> 0.7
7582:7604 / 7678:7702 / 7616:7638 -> -0.6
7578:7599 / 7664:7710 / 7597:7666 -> -0.4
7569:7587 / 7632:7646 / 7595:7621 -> -0.8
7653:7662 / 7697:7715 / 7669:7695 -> -0.8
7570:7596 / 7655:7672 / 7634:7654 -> -0.1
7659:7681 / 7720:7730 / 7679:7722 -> 0.3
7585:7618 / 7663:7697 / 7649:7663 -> 0.9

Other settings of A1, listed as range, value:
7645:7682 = 13.9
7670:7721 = 14.1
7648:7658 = 13.4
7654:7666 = 13.7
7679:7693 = 14.3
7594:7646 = 14.8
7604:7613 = 15.1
